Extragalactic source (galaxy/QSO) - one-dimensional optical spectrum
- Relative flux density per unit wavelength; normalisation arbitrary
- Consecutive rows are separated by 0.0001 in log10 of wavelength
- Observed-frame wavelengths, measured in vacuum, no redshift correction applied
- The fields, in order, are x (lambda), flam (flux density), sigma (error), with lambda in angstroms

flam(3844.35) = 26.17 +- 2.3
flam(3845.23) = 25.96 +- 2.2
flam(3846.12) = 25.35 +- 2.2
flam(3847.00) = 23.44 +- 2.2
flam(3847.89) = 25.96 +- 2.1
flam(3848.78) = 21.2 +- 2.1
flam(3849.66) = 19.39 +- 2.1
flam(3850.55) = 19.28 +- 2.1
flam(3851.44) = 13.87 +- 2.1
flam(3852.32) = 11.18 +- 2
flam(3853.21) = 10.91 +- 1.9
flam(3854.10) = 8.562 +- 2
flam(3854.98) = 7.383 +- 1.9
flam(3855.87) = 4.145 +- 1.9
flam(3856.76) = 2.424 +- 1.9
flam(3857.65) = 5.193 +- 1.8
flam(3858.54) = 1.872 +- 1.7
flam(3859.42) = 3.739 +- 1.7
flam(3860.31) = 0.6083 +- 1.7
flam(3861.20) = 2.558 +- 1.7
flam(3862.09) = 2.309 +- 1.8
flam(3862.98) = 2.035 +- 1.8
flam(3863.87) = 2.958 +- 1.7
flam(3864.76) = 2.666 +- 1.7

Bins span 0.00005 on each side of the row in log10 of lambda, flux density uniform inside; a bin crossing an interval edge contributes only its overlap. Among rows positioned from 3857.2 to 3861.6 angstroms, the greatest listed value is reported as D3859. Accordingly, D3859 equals 5.193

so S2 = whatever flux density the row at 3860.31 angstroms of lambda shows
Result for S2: 0.6083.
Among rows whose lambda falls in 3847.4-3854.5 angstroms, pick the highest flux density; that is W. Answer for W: 25.96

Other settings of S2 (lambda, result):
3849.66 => 19.39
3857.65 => 5.193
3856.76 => 2.424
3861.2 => 2.558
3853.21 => 10.91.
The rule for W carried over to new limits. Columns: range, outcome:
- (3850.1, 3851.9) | 19.28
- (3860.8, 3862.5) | 2.558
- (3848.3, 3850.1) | 21.2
